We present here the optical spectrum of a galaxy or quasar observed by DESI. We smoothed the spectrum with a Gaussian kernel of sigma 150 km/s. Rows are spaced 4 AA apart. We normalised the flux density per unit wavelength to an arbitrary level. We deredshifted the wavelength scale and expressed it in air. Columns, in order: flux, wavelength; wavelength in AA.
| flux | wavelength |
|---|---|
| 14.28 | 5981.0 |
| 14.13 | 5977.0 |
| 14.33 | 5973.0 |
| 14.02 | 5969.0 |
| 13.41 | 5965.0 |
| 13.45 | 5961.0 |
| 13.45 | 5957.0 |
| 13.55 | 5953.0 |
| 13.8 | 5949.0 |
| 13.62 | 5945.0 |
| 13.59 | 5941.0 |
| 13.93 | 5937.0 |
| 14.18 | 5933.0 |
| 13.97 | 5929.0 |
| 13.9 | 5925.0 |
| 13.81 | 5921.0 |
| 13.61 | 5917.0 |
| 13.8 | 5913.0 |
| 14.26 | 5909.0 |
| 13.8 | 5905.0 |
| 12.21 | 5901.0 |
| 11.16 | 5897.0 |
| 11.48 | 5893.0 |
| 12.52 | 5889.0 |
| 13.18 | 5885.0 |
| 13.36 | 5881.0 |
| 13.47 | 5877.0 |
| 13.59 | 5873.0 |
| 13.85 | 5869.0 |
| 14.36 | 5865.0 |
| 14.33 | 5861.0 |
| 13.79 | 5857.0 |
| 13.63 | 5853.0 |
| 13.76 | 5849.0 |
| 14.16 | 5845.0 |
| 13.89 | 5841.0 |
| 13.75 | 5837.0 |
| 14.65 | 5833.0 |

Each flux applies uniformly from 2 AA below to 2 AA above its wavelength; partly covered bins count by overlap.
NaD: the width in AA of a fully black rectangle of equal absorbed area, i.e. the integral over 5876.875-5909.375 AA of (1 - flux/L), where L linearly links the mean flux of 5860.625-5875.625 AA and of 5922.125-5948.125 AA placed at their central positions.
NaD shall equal 2.84 AA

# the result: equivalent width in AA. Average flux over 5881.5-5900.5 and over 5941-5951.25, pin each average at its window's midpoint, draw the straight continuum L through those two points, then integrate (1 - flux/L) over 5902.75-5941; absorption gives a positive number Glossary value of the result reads -2.5 AA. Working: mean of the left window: 12.2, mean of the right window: 13.7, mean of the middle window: 13.9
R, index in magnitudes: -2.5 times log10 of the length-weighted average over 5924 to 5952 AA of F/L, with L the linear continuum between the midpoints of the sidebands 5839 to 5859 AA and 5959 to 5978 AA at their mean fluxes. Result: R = 0.00 mag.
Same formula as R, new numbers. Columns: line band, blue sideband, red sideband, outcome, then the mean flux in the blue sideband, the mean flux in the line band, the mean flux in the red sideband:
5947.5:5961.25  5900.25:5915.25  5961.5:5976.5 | 0.021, 13.6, 13.6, 13.9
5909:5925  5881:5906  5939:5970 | -0.078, 12.4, 13.8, 13.6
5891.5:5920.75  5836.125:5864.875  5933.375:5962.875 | 0.065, 13.9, 13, 13.7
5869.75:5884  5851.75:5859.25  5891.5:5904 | -0.060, 13.7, 13.5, 11.8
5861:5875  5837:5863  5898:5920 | -0.017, 13.9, 14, 13.4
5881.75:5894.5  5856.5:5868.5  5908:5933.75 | 0.125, 14.2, 12.5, 13.9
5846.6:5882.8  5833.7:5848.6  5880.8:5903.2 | -0.051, 14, 13.8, 12.2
